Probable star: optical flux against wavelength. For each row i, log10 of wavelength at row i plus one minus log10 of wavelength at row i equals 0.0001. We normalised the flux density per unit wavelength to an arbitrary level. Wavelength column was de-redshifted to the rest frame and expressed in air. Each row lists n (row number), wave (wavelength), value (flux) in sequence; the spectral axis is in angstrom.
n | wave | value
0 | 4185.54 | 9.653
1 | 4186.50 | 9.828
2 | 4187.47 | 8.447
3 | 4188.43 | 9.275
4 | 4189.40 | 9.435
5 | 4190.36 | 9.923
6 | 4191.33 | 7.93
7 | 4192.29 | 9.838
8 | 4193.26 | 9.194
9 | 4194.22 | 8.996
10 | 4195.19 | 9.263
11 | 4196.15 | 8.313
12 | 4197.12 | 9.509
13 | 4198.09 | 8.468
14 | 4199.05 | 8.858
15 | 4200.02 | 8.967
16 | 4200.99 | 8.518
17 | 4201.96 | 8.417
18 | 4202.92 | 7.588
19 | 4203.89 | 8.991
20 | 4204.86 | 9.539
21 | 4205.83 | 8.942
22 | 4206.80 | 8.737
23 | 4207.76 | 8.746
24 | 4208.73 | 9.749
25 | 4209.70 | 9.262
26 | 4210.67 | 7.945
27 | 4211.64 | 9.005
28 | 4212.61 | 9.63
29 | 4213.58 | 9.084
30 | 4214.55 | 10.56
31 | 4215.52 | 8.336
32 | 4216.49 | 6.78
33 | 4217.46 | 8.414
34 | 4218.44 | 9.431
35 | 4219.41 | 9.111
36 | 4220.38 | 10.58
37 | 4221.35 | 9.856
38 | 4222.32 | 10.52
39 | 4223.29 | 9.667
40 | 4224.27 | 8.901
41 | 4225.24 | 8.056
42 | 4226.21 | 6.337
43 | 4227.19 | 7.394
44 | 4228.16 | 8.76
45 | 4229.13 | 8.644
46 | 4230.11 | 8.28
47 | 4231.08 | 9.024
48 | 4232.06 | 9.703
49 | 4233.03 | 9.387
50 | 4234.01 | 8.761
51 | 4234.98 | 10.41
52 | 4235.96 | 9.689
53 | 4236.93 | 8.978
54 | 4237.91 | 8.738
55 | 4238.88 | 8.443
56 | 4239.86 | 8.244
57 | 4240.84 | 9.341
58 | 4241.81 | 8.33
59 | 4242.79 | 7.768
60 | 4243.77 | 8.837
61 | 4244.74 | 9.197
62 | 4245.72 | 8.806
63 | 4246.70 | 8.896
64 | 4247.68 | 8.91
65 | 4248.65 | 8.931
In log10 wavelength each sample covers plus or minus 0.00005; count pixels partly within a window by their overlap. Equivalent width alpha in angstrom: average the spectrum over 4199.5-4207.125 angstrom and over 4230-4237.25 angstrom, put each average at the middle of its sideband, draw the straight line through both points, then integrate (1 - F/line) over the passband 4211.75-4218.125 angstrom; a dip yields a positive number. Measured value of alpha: 0.1 angstrom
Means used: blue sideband 8.7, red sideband 9.34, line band 8.82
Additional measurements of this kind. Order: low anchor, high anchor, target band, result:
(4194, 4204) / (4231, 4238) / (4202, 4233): 0.6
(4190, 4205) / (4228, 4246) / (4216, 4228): 0.2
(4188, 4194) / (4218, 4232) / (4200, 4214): 0.3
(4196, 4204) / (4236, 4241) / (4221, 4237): -0.4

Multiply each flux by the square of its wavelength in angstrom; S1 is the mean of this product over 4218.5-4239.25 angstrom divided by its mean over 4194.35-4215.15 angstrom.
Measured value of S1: 1.02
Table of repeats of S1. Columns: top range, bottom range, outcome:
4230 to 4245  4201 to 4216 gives 1.01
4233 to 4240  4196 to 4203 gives 1.07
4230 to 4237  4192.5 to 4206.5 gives 1.08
